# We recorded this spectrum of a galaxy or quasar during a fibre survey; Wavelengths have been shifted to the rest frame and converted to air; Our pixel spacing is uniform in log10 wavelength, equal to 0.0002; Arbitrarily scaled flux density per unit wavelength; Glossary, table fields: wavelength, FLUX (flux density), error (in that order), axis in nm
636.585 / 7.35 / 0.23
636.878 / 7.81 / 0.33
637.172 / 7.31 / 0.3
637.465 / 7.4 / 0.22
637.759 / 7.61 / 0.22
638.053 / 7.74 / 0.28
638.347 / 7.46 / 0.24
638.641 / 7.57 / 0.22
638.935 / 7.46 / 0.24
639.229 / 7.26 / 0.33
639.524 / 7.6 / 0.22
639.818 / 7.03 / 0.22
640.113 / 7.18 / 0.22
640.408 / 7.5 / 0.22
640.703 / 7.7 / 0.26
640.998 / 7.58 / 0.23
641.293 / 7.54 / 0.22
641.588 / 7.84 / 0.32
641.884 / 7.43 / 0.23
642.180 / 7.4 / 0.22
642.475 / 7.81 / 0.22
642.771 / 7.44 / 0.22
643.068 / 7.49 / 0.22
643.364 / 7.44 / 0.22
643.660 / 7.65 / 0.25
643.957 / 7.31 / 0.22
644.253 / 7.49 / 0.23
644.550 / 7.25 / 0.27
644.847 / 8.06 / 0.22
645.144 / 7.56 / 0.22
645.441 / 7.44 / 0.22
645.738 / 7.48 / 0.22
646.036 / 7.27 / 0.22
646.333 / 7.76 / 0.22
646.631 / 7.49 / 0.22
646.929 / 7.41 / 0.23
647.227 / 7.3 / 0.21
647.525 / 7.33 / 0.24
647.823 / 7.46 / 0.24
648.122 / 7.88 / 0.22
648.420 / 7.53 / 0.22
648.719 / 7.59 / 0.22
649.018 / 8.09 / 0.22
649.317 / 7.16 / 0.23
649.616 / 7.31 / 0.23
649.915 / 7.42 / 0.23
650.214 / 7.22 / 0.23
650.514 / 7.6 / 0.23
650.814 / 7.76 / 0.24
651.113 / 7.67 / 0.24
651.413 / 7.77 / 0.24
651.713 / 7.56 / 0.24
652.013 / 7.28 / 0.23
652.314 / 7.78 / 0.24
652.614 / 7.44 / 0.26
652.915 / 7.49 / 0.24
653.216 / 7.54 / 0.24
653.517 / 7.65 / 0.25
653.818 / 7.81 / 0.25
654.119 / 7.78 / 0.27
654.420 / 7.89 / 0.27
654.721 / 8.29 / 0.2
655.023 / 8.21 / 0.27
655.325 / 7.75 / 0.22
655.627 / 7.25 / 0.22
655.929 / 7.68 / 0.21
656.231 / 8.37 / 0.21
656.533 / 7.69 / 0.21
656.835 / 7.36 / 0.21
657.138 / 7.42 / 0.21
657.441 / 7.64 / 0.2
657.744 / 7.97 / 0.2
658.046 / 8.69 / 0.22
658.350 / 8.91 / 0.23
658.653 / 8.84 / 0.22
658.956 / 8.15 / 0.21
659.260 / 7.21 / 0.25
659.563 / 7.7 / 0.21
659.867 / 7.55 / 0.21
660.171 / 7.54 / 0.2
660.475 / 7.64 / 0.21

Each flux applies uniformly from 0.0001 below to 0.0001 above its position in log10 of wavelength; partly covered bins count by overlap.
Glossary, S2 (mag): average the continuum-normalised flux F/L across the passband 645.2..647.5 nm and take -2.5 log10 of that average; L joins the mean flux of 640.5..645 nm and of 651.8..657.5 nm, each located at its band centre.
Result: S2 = 0.02 mag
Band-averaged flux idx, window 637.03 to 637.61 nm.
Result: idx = 7.36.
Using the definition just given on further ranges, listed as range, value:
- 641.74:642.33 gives 7.42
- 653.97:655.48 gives 7.98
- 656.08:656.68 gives 8.04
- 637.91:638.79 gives 7.59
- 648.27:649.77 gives 7.54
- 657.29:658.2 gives 8.1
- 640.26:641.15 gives 7.59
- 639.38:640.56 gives 7.33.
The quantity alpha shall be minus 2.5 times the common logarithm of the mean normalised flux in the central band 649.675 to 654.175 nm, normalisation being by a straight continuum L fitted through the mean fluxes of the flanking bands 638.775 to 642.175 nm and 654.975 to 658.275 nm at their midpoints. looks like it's 0.021 mag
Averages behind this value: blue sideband 7.46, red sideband 7.83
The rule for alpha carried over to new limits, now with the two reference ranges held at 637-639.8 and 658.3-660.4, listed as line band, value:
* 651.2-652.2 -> 0.030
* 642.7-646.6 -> 0.014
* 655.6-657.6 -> 0.030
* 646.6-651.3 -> 0.026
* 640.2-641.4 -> -0.006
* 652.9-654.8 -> 0.004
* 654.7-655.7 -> -0.003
